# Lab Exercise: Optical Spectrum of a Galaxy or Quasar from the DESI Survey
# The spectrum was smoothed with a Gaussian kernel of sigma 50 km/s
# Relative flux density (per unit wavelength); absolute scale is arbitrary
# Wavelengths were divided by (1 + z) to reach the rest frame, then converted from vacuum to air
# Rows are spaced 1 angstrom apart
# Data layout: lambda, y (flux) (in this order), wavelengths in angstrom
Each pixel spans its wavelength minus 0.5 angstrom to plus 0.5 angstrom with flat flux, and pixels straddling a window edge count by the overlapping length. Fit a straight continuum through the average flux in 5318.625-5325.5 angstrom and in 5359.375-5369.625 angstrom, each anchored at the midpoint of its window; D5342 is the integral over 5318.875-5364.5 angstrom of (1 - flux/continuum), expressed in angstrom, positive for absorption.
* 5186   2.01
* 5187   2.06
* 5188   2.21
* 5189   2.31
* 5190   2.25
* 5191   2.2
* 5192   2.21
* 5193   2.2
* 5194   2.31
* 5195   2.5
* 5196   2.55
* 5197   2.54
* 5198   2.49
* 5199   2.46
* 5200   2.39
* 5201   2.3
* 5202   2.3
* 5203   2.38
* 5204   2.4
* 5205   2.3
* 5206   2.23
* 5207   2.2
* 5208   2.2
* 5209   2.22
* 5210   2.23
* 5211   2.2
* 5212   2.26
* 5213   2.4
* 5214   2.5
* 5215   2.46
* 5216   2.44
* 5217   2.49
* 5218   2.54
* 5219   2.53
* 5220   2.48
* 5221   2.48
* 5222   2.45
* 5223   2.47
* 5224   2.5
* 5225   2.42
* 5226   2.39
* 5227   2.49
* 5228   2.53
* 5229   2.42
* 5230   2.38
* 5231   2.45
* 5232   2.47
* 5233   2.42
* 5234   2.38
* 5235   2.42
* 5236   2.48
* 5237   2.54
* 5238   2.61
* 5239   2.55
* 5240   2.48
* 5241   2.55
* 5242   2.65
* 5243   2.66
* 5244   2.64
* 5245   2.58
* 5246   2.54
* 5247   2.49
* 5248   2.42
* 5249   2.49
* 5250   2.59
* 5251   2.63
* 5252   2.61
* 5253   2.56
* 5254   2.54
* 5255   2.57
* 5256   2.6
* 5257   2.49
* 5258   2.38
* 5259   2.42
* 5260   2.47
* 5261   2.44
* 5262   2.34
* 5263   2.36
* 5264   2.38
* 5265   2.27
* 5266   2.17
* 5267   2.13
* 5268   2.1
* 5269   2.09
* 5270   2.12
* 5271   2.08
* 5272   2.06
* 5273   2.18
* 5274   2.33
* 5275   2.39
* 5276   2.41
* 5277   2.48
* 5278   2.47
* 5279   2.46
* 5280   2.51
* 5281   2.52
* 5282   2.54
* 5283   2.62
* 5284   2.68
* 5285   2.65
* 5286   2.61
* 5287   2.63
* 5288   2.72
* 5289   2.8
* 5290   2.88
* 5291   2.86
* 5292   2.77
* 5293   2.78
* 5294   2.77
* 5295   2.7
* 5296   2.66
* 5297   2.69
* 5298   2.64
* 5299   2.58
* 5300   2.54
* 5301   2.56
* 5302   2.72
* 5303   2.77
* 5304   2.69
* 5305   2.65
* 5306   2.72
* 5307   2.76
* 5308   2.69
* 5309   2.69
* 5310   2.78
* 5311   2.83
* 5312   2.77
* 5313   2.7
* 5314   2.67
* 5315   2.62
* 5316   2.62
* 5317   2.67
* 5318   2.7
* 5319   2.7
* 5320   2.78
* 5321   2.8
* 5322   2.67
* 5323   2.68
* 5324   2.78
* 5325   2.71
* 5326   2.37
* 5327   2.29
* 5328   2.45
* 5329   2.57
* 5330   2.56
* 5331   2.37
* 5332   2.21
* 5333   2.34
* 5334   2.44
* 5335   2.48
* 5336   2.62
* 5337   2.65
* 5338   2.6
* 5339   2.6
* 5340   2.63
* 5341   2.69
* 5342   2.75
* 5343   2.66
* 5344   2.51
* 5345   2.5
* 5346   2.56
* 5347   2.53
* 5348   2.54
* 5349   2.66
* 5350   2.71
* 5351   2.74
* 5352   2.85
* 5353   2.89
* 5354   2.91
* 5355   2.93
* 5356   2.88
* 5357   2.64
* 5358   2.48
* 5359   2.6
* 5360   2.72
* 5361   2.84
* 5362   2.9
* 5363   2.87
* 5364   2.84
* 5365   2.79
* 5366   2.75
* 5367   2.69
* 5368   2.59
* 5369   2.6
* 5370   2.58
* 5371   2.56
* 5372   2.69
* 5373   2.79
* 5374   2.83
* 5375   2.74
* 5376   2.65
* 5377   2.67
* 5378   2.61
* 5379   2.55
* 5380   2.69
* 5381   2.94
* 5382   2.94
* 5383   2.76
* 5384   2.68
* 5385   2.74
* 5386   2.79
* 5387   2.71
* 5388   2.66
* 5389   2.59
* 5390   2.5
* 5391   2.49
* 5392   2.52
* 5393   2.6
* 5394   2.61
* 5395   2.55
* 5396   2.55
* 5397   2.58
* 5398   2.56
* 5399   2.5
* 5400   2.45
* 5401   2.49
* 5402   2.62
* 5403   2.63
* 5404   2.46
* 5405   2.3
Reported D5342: 1.70 angstrom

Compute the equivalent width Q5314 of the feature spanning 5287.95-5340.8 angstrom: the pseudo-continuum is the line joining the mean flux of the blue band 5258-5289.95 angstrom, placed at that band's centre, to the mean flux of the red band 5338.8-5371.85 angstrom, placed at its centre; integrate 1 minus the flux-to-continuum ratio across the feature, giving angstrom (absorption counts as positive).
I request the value -2.0 angstrom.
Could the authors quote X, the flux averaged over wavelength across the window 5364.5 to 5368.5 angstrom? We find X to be 2.71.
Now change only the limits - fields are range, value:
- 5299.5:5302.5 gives 2.61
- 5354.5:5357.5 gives 2.82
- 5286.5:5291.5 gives 2.78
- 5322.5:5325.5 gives 2.72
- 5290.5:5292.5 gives 2.81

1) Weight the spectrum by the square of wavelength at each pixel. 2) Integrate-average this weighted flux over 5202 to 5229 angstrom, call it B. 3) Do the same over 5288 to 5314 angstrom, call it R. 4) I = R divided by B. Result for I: 1.17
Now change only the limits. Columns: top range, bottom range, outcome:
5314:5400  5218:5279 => 1.13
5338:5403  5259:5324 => 1.07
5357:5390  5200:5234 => 1.20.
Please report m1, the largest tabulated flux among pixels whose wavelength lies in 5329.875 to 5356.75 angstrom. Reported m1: 2.93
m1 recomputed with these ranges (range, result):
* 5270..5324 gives 2.88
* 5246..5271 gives 2.63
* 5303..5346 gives 2.83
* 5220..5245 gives 2.66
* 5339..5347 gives 2.75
